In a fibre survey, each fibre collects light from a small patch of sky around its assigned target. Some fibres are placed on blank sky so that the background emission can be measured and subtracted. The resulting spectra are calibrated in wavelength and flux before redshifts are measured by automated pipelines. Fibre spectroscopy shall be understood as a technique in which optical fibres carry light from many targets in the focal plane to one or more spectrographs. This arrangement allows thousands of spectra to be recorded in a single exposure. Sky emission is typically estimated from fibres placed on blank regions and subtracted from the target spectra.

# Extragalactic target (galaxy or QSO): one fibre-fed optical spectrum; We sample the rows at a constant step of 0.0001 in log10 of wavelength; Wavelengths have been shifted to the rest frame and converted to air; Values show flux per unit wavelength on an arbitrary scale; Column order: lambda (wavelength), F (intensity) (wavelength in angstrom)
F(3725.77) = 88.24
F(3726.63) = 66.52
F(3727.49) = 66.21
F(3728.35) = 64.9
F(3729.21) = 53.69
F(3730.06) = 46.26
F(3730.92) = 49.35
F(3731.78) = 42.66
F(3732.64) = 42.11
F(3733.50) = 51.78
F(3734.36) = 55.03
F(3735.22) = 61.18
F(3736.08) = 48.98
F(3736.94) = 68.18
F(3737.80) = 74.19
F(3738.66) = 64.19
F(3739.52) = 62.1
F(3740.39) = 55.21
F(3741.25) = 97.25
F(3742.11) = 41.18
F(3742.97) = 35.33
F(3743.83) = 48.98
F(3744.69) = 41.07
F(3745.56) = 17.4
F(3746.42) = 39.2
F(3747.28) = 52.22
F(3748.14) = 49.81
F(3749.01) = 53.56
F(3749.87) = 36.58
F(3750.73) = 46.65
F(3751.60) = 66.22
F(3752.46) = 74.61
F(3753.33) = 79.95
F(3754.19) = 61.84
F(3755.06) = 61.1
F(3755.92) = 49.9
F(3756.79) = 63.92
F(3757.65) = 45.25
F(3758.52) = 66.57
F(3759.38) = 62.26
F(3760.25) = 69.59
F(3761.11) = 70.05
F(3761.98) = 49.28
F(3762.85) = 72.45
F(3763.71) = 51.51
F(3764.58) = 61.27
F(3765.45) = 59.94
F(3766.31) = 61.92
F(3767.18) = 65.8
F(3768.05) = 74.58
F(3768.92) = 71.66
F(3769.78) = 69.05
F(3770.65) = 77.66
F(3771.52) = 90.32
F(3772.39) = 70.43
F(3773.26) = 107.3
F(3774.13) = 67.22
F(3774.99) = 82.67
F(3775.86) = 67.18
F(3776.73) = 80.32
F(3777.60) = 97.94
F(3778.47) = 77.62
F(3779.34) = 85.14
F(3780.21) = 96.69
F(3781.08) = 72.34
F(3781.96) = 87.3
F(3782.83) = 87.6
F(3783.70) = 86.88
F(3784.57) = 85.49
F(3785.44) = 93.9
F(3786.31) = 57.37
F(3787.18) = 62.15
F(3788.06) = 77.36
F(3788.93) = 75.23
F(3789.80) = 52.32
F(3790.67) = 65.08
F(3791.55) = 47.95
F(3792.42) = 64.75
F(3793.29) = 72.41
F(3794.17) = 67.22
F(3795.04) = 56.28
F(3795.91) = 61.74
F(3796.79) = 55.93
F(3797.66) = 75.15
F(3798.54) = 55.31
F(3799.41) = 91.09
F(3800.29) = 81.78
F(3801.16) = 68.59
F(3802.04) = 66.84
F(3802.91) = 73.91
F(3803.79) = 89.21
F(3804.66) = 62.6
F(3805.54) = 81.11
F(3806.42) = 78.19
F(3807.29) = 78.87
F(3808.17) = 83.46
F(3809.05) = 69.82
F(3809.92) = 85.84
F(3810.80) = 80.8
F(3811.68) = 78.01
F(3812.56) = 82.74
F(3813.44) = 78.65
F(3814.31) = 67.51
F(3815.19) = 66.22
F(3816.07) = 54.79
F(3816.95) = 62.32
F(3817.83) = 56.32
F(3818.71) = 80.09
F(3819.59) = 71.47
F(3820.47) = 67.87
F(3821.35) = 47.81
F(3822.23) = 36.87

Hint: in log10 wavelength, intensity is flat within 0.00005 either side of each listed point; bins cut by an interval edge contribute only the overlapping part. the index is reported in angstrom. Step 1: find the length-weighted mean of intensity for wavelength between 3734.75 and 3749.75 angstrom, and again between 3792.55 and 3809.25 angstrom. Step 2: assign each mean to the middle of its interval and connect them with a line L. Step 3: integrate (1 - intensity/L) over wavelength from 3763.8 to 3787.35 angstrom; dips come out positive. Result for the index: -5.0 angstrom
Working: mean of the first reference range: 53.2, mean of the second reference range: 72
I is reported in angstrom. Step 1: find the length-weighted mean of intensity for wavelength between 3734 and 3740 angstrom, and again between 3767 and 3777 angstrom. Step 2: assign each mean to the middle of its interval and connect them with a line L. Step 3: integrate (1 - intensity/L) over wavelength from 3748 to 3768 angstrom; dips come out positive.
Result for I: 3.02 angstrom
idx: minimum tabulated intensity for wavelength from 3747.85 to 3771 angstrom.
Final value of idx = 36.58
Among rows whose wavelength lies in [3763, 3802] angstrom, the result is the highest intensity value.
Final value 107.3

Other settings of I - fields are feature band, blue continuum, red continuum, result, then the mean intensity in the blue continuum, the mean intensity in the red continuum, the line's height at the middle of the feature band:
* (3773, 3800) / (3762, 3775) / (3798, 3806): -0.6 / 71.2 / 74.5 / 73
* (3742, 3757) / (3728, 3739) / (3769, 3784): 3.4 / 55.5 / 82.3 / 65.5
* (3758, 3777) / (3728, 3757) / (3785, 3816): -2.6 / 54.5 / 71.4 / 61.8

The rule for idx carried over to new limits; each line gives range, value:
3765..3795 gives 47.95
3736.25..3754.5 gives 17.4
